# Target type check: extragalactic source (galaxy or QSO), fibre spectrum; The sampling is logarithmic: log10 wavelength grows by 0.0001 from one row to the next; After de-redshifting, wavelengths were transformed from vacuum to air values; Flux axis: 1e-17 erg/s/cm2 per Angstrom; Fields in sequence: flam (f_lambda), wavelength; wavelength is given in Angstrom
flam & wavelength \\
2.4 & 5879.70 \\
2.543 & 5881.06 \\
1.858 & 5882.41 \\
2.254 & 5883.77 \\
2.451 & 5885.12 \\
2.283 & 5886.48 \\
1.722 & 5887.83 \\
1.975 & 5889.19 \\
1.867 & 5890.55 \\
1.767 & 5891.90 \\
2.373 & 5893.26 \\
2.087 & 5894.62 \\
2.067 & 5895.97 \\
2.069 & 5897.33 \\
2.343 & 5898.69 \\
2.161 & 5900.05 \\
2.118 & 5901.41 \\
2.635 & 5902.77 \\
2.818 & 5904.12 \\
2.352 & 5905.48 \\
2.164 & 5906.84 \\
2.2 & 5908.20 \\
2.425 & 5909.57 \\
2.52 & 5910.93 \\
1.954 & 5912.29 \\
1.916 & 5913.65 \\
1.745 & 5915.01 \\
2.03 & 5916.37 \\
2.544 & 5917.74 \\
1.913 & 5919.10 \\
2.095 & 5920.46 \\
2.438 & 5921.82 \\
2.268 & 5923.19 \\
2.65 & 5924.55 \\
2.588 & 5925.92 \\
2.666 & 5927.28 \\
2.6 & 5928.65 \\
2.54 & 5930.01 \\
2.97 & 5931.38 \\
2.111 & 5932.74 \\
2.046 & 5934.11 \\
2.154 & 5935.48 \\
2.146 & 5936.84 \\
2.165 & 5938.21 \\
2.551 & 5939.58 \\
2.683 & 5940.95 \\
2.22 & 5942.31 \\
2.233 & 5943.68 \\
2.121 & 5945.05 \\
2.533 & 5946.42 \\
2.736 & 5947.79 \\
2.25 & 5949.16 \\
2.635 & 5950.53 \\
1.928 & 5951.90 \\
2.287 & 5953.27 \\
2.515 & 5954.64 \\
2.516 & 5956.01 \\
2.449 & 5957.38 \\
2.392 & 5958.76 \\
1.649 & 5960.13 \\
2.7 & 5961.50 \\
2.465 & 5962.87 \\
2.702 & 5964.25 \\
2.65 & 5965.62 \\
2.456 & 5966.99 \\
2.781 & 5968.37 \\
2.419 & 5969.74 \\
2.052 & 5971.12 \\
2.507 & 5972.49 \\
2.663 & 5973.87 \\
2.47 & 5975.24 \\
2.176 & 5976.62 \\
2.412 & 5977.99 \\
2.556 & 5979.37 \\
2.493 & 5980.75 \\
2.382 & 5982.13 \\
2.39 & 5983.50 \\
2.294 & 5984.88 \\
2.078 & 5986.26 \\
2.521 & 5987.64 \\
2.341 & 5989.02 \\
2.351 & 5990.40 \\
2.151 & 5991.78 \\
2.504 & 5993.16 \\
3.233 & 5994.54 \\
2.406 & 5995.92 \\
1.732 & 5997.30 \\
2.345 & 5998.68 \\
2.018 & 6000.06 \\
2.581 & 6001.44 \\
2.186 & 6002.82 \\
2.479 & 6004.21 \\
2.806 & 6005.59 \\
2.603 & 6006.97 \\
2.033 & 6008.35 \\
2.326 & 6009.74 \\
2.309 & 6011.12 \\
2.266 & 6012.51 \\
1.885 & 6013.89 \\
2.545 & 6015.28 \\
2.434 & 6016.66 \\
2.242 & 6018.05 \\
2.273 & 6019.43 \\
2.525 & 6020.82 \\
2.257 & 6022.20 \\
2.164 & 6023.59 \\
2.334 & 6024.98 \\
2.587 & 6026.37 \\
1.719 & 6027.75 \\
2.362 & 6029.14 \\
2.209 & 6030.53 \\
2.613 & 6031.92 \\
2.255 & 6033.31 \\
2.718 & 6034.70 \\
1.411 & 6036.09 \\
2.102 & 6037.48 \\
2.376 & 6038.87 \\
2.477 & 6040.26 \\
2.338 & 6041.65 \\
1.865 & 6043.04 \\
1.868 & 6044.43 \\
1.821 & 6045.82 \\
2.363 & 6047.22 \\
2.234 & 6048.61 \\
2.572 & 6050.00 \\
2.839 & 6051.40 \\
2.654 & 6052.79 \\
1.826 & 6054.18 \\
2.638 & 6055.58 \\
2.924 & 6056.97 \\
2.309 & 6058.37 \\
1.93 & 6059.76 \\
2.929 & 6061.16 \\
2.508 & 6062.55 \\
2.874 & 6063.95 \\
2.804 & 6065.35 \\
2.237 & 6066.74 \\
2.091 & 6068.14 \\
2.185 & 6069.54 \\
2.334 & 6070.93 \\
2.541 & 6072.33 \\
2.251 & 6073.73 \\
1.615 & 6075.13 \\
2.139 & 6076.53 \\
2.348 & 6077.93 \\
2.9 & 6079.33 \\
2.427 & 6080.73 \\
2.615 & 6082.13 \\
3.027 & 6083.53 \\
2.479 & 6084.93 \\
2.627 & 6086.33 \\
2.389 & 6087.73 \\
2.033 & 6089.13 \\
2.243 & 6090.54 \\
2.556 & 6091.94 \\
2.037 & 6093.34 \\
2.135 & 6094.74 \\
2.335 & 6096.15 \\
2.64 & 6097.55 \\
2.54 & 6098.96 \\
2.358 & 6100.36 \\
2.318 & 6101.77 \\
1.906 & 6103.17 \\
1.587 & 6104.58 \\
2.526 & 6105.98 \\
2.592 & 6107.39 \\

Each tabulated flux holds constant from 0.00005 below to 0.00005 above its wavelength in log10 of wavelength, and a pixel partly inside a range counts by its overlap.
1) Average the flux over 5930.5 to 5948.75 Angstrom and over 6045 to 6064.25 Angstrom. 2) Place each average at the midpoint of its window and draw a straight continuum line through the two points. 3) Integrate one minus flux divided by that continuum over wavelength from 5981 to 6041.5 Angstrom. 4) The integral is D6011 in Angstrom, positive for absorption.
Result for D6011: 2.3 Angstrom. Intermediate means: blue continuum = 2.36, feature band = 2.32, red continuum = 2.45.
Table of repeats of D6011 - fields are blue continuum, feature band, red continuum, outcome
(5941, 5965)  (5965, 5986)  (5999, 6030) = -0.7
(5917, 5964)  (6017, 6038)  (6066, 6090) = 1.0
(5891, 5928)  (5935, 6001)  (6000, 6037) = -3.0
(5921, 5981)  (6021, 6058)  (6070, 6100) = 1.6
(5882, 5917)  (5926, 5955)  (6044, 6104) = -2.3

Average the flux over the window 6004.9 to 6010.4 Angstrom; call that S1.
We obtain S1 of 2.44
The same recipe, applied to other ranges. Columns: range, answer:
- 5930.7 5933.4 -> 2.55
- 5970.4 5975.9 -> 2.42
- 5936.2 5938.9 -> 2.15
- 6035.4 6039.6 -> 1.97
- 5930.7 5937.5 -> 2.29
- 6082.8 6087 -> 2.71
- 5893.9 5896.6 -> 2.08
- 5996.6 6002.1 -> 2.17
